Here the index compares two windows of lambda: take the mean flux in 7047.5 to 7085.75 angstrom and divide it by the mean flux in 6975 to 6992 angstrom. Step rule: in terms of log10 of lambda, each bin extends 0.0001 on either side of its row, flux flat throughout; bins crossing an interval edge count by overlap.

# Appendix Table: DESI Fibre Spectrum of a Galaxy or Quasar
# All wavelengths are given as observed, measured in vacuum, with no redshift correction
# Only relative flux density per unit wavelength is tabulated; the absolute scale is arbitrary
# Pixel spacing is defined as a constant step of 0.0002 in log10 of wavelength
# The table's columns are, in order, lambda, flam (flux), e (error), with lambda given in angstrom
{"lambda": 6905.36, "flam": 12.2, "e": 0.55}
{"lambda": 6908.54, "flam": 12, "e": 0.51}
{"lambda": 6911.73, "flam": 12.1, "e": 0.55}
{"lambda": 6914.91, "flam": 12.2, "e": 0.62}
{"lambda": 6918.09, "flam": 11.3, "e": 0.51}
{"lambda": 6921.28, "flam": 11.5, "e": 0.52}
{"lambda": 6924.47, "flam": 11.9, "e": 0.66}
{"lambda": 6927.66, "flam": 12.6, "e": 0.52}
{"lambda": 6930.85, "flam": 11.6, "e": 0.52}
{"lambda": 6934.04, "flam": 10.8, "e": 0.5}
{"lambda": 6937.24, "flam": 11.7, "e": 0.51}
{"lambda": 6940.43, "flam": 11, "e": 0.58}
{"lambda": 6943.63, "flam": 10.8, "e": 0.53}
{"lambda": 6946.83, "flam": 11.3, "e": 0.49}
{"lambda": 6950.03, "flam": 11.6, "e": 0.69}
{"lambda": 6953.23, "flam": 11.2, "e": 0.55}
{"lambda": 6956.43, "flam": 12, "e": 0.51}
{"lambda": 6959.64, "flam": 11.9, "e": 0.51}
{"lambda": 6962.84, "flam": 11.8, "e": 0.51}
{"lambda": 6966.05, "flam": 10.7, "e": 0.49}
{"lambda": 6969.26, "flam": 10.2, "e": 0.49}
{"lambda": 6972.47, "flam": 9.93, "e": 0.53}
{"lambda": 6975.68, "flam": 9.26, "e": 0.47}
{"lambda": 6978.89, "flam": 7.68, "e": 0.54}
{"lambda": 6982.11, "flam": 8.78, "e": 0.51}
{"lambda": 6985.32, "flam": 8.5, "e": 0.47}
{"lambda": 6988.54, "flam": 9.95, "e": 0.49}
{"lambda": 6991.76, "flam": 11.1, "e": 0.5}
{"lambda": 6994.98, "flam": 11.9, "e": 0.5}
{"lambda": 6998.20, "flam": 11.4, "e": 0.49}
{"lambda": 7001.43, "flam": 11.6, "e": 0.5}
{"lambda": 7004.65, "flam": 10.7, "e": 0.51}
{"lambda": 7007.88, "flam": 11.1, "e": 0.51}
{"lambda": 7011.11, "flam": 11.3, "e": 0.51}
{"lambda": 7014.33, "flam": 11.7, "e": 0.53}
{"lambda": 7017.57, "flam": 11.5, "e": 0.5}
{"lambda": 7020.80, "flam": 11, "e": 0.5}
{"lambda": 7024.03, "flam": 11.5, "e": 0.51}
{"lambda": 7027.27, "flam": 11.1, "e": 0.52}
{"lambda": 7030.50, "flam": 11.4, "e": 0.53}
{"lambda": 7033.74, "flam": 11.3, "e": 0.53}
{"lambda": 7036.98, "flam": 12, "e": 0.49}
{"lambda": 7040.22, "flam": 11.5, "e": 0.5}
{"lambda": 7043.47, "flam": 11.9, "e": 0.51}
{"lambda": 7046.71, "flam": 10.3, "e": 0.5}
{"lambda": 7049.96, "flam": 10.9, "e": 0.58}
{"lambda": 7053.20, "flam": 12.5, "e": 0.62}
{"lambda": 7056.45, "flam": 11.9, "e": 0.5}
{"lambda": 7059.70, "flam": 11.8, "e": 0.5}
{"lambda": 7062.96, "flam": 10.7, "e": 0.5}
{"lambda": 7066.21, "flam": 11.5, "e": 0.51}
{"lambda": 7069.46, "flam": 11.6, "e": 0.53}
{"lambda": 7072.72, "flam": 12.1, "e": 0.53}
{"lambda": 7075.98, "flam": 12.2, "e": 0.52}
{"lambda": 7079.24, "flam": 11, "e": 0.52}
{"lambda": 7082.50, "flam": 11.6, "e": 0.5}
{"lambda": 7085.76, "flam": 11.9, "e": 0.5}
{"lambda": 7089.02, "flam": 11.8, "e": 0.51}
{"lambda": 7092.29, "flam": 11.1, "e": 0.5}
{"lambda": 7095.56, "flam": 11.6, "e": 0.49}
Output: 1.28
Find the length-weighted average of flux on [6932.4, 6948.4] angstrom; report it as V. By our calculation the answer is 11.1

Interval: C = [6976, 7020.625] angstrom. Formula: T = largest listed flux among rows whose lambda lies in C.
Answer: 11.9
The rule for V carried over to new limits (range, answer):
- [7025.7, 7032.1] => 11.3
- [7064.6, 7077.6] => 11.8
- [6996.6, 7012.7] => 11.2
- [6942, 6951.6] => 11.2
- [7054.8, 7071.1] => 11.5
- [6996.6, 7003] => 11.5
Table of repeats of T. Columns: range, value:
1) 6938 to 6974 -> 12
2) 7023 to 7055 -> 12.5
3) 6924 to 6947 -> 12.6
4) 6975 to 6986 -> 9.26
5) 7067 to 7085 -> 12.2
